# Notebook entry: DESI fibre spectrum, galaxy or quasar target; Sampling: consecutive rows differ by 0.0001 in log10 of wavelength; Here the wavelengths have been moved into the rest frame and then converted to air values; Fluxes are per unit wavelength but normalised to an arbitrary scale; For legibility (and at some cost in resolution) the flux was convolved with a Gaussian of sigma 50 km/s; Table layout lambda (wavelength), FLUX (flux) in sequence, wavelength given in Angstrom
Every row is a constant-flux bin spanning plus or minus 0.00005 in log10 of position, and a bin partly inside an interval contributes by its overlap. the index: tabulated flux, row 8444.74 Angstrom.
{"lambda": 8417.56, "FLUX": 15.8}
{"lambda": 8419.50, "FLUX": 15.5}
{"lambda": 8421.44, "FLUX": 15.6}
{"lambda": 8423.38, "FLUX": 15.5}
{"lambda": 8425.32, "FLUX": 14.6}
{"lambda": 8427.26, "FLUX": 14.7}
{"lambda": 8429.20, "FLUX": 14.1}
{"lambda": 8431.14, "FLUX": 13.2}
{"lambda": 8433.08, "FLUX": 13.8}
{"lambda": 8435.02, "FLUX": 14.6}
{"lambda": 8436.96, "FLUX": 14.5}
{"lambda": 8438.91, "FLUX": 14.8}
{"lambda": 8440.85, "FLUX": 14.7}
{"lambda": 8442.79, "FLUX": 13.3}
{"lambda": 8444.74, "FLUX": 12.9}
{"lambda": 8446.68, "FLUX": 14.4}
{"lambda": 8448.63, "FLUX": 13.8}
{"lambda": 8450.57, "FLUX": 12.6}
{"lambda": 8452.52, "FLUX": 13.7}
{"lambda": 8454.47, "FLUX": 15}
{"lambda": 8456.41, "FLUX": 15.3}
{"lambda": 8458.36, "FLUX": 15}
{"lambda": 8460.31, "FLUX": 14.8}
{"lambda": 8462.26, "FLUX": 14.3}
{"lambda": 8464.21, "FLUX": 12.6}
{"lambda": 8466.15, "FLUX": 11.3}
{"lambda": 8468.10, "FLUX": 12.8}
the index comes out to 12.9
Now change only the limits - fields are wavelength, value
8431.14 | 13.2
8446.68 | 14.4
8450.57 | 12.6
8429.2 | 14.1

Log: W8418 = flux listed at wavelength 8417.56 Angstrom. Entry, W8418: 15.8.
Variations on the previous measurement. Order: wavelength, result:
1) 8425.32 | 14.6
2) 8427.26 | 14.7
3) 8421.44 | 15.6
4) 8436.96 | 14.5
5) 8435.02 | 14.6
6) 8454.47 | 15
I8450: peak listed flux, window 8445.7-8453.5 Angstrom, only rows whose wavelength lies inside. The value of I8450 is 14.4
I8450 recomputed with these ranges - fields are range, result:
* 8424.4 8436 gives 14.7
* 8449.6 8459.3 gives 15.3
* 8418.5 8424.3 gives 15.6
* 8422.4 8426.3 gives 15.5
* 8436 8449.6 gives 14.8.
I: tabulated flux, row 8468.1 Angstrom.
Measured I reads 12.8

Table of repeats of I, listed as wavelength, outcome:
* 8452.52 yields 13.7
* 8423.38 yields 15.5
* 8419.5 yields 15.5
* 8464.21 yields 12.6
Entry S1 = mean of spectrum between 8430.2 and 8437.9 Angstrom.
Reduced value 14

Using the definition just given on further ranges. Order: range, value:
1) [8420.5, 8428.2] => 15.1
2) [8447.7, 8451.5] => 13.2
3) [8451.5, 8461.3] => 14.7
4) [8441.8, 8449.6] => 13.6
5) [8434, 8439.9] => 14.6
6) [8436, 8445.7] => 14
